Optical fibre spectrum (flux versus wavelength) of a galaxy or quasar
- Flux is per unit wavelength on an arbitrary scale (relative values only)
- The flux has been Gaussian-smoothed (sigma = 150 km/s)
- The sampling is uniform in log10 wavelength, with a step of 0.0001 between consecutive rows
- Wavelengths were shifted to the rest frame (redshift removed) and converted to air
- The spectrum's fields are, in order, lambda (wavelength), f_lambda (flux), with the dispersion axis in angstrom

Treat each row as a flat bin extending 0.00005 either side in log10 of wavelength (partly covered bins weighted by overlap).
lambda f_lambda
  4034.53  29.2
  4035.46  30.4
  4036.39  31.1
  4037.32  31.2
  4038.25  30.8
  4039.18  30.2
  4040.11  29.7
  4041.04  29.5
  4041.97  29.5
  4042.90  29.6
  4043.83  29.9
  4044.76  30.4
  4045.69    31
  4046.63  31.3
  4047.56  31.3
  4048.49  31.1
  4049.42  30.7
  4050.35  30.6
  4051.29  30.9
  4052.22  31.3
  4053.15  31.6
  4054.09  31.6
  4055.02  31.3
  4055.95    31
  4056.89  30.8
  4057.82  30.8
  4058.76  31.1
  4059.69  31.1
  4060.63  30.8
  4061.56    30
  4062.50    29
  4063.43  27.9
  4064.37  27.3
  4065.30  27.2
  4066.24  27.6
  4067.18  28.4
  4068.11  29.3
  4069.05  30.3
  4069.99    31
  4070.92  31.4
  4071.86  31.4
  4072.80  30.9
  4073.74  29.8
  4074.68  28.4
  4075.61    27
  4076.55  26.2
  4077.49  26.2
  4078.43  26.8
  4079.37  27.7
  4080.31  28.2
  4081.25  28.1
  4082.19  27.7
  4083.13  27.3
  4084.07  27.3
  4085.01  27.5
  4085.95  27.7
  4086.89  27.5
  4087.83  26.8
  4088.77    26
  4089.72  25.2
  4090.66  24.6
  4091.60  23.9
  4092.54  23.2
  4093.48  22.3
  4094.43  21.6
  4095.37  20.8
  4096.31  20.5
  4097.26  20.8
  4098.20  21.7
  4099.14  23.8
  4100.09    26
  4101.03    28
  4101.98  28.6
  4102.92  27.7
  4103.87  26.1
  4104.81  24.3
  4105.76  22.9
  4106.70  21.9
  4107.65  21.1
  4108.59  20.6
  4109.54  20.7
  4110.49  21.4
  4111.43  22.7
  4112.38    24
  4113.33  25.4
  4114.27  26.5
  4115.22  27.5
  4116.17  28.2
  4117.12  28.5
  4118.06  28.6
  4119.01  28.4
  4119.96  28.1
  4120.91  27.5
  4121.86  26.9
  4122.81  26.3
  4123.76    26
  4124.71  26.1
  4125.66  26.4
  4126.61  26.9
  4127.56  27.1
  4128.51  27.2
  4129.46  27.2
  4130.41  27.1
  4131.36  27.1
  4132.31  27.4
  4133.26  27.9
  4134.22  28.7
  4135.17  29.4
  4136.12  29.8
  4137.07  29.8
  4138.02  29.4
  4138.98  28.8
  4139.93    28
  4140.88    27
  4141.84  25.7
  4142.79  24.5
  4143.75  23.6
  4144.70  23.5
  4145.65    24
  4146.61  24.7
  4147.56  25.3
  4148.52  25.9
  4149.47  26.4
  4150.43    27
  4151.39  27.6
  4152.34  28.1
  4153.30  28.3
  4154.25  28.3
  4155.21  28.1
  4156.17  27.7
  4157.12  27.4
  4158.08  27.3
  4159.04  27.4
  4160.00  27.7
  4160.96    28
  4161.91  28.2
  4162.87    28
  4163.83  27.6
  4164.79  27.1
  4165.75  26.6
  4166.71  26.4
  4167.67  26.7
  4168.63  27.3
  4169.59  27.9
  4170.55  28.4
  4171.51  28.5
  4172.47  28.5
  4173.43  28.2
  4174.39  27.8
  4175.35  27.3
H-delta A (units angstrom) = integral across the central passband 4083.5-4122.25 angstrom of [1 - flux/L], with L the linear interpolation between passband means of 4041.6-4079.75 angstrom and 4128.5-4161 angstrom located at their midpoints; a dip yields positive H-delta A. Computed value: 4.8 angstrom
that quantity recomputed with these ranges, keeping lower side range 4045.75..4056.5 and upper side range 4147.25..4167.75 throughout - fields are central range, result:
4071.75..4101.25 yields 3.96 angstrom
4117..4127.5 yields 0.52 angstrom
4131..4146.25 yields 0.48 angstrom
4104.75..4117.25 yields 2.22 angstrom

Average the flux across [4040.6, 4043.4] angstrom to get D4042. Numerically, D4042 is 29.6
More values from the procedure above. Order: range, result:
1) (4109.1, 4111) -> 21.1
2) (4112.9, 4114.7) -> 26.1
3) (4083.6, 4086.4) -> 27.5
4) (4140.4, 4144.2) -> 25.2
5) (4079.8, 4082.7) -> 28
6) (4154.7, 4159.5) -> 27.6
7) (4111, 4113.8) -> 24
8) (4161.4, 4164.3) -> 28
